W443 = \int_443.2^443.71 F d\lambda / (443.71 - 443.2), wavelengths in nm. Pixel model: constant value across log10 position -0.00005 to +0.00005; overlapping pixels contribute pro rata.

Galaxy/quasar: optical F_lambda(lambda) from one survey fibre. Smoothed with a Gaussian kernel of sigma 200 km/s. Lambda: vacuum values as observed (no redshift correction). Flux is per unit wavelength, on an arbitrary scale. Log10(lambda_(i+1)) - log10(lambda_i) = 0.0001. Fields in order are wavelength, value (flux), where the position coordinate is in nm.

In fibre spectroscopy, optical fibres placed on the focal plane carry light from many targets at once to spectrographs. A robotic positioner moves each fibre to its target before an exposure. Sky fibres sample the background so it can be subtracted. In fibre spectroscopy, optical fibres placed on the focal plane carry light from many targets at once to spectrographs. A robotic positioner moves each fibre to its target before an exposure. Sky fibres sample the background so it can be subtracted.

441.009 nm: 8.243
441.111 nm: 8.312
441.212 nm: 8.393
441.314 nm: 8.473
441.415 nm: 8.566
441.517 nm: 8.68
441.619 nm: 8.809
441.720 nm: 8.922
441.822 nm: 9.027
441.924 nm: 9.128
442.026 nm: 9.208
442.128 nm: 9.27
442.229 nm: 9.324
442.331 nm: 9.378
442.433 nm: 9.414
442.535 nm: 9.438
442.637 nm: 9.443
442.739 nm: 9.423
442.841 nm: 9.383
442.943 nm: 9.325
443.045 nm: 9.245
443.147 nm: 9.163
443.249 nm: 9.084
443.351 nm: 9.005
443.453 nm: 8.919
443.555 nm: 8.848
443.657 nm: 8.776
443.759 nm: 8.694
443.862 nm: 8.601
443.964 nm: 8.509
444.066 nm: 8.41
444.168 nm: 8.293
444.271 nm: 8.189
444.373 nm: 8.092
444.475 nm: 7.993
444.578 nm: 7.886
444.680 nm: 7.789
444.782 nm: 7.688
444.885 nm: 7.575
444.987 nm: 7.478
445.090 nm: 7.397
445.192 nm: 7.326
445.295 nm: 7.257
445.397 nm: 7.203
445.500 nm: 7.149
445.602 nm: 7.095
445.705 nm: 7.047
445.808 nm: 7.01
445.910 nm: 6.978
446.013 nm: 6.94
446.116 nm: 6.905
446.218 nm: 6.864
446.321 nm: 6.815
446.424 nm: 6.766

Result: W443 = 8.94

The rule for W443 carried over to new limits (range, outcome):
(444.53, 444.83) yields 7.81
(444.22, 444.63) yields 8.05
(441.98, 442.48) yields 9.32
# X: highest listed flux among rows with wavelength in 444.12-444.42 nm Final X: 8.293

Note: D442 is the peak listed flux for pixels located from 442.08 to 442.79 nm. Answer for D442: 9.443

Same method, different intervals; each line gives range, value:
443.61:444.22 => 8.776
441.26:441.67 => 8.809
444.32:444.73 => 8.092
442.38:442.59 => 9.438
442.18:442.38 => 9.378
